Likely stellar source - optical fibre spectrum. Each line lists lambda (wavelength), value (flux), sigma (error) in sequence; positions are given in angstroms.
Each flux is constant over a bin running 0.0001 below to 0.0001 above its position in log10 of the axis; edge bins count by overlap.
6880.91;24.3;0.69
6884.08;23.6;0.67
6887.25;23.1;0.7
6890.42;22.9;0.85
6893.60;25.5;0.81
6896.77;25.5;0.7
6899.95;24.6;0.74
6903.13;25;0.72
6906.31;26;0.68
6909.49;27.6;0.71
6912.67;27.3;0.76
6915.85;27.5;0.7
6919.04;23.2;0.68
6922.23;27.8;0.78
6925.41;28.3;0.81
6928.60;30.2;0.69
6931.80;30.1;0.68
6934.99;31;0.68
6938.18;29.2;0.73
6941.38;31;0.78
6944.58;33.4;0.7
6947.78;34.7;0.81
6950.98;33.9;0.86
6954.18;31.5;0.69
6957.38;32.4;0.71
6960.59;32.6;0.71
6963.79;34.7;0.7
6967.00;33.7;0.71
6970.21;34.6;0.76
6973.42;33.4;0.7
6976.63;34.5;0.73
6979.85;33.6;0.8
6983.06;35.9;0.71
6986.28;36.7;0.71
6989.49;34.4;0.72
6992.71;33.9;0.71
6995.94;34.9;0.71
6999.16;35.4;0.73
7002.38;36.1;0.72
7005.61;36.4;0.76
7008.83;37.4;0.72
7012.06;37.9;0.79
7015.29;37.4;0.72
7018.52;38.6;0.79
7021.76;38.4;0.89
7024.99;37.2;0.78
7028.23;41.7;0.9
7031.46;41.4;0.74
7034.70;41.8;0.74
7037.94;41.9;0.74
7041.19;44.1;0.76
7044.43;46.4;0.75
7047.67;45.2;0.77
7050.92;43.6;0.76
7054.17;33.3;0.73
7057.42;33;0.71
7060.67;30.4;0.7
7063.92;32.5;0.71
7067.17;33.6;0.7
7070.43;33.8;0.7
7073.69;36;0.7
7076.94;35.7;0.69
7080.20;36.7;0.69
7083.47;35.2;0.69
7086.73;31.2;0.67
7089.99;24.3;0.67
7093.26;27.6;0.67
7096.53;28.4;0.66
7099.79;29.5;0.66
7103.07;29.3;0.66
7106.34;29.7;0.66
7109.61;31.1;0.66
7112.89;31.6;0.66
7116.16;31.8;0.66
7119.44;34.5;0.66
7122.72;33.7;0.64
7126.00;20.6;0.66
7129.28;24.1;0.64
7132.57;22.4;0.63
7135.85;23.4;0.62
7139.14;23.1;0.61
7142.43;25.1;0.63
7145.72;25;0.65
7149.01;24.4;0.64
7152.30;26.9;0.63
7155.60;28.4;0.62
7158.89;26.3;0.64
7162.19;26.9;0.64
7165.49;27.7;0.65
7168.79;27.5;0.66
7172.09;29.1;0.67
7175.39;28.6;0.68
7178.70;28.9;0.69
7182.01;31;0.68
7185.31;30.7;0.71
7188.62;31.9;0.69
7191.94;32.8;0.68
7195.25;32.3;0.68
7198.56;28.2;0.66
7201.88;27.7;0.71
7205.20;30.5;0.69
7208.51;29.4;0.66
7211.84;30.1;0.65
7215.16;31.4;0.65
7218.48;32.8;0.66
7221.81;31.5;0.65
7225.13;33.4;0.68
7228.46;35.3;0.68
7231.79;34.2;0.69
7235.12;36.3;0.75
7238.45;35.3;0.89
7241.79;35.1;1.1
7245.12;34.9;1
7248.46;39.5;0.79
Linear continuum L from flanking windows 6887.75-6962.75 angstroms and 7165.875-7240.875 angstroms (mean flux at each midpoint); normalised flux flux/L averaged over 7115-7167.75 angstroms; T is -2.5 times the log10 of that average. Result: 0.16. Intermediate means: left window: 28.7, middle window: 26.5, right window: 31.3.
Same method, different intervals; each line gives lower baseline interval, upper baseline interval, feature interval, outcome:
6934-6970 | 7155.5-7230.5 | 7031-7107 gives -0.120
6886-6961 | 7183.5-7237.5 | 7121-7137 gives 0.232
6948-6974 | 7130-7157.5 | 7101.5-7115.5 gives -0.155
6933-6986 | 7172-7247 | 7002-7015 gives -0.128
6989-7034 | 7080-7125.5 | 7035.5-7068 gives -0.123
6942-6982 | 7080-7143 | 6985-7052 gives -0.231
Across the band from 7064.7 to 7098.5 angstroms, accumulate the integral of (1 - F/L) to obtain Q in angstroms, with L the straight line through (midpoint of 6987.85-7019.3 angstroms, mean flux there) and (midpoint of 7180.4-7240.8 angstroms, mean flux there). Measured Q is 2.3 angstroms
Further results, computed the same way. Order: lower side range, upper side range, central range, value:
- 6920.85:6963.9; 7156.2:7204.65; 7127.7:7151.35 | 4.48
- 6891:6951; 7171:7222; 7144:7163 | 2.40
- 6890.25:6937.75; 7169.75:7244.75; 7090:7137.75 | 3.08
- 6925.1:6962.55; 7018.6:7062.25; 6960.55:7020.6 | 0.24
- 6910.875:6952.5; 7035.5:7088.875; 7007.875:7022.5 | -1.51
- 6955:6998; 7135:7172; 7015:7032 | -3.75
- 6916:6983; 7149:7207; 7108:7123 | -1.36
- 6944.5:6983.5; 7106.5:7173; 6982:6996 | -1.01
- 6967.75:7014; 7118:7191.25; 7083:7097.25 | 0.74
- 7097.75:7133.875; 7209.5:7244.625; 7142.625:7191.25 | 4.68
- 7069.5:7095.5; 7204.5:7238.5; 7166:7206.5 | 3.43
